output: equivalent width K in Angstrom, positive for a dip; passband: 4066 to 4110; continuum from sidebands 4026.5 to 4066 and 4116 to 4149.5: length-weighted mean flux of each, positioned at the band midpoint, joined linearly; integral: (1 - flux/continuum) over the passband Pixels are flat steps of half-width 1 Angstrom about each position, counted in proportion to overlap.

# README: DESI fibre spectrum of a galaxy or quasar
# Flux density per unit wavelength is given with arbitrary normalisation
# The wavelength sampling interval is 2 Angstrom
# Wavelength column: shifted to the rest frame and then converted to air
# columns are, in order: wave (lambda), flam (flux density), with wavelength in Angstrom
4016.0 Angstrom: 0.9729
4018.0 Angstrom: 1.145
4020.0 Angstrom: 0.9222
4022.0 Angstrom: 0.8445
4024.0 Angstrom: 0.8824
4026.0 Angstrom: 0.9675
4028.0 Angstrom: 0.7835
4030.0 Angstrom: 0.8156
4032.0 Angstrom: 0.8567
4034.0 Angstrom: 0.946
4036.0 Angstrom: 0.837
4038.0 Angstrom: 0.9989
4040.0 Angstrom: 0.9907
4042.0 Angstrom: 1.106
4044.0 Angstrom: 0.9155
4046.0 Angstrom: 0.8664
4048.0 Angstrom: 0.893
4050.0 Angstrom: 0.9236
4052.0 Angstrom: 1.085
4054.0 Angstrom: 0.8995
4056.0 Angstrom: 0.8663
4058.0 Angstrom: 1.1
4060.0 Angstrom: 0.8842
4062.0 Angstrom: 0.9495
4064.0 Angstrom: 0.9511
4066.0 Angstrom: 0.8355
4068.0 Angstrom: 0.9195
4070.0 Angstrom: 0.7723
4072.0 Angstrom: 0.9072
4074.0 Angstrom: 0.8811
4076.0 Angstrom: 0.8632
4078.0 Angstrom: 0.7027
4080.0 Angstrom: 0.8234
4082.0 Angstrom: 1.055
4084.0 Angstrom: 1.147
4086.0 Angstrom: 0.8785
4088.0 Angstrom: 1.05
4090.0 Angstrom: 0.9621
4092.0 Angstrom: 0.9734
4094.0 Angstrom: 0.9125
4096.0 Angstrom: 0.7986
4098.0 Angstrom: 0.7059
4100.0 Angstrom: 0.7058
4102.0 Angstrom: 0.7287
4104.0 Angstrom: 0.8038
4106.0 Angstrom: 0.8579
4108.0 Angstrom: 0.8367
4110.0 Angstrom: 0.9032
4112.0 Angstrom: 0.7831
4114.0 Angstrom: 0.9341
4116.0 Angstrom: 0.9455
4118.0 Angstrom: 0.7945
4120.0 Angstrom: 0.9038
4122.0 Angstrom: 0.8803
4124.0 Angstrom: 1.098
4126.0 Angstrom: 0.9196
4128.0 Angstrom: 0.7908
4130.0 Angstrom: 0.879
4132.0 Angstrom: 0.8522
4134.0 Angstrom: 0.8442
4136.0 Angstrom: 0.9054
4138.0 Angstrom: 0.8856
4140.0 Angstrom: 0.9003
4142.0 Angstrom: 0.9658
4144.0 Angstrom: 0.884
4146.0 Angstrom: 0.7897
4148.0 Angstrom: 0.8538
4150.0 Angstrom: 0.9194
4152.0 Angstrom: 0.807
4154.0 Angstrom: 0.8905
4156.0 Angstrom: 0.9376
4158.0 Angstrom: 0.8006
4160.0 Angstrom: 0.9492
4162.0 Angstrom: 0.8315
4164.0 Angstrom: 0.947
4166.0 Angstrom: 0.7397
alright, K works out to 1.8 Angstrom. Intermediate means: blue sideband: 0.928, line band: 0.871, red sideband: 0.887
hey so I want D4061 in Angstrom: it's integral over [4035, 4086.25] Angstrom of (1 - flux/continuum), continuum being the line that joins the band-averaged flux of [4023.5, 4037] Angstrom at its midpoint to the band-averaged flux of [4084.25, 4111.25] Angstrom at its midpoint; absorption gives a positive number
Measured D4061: -3.5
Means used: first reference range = 0.869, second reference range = 0.863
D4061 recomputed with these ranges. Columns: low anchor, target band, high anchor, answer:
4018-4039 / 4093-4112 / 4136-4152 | 1.8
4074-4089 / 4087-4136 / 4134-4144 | 2.4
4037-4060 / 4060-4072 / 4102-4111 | 0.5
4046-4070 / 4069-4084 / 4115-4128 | 0.7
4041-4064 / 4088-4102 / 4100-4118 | 0.3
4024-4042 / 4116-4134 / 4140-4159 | -0.2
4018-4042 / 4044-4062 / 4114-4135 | -0.6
